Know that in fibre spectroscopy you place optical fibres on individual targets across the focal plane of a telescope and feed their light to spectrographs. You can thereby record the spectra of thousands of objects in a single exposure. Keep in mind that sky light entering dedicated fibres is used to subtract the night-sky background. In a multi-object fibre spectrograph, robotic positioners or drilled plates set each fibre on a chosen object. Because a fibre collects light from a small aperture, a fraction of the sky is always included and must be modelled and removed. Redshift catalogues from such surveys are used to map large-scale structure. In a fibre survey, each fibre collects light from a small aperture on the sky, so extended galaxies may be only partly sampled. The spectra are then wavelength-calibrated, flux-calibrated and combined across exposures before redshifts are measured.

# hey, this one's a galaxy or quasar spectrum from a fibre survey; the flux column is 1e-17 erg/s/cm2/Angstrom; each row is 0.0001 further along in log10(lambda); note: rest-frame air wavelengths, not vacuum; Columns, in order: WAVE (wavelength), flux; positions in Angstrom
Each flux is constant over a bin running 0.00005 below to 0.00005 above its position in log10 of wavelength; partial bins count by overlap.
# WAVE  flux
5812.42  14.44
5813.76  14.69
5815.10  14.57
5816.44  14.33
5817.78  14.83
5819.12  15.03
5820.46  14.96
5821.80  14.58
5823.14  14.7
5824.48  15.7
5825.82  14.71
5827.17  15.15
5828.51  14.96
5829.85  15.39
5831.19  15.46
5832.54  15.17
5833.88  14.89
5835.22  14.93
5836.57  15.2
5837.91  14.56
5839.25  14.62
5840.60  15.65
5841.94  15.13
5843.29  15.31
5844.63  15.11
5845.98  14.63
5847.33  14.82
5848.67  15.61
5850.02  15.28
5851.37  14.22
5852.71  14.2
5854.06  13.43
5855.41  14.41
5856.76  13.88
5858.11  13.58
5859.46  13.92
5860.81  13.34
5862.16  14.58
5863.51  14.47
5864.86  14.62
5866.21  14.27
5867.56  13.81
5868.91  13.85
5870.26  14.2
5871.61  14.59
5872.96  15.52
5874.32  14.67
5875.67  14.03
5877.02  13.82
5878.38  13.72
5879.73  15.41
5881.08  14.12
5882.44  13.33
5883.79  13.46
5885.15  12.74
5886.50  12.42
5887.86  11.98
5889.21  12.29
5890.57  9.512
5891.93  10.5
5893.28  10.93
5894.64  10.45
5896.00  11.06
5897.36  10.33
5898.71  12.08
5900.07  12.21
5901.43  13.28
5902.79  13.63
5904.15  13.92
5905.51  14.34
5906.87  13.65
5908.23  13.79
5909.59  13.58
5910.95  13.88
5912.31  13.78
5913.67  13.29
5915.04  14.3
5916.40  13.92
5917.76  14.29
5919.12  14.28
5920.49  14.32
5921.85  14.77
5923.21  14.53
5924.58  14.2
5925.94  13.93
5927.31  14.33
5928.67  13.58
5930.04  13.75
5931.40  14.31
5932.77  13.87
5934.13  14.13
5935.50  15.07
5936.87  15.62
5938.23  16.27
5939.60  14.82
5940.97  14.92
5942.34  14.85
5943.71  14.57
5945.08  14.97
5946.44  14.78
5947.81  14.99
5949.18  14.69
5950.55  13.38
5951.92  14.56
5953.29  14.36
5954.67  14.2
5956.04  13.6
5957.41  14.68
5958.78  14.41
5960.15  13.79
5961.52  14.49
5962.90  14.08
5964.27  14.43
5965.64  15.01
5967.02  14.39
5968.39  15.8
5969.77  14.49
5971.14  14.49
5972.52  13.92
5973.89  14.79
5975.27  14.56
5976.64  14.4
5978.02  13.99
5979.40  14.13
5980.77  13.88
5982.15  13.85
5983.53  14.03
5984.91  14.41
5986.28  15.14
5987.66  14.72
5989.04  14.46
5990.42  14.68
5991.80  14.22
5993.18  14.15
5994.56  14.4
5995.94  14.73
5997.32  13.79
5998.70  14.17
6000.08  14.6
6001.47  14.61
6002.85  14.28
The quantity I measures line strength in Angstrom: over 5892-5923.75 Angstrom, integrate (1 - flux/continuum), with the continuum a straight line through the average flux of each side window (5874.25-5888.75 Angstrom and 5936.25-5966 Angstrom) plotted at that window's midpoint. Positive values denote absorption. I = 1.8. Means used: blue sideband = 13.6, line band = 13.2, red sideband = 14.6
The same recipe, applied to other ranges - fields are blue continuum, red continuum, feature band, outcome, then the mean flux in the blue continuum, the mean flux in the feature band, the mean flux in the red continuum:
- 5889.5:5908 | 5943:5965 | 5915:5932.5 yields -1.5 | 12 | 14.2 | 14.4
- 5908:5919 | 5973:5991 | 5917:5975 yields -1.5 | 13.9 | 14.5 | 14.4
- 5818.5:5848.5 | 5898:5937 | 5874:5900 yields 3.5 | 15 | 12.4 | 13.9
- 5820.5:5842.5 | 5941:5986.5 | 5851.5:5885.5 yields 1.8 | 15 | 14.1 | 14.4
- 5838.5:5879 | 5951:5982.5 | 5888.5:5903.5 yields 3.0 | 14.4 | 11.5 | 14.4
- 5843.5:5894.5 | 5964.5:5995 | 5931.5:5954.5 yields -0.8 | 13.7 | 14.7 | 14.5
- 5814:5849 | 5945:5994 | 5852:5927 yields 6.4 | 15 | 13.5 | 14.4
